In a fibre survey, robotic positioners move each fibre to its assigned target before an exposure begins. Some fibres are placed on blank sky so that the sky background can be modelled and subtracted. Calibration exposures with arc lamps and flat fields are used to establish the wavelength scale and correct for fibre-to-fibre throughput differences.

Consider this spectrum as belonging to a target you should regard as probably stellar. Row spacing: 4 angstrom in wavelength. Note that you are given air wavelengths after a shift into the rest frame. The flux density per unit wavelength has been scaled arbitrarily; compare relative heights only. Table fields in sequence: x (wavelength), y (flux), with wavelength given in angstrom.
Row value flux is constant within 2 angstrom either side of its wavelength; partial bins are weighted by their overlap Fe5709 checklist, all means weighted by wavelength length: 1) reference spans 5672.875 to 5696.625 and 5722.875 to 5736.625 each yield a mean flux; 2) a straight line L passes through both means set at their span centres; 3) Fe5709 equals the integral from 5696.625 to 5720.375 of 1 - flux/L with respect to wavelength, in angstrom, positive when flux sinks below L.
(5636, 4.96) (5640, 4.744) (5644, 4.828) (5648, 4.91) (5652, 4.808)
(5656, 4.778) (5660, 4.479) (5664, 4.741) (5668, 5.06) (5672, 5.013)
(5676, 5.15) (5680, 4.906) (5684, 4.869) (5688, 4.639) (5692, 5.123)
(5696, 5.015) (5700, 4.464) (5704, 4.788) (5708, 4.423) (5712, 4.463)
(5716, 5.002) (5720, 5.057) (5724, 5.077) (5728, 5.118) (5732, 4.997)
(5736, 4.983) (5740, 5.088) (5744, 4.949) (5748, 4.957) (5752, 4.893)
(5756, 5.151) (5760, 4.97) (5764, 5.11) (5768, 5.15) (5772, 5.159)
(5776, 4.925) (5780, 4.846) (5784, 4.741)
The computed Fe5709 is 1.5 angstrom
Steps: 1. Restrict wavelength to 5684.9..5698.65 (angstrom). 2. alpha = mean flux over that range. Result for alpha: 4.9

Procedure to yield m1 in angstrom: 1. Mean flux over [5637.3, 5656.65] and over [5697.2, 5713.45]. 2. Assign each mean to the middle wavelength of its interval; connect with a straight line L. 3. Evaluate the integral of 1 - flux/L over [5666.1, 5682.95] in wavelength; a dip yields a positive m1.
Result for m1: -1.2 angstrom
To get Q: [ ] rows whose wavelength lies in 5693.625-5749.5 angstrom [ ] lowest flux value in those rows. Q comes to 4.423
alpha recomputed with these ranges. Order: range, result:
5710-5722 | 4.84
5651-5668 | 4.74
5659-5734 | 4.87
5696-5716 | 4.63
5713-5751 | 5.01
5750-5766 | 5.03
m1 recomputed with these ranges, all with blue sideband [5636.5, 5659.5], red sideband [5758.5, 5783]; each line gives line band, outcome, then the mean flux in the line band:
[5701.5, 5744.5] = 0.3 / 4.9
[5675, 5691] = -0.1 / 4.89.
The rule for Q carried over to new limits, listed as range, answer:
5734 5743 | 4.983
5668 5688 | 4.639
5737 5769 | 4.893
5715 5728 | 5.002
